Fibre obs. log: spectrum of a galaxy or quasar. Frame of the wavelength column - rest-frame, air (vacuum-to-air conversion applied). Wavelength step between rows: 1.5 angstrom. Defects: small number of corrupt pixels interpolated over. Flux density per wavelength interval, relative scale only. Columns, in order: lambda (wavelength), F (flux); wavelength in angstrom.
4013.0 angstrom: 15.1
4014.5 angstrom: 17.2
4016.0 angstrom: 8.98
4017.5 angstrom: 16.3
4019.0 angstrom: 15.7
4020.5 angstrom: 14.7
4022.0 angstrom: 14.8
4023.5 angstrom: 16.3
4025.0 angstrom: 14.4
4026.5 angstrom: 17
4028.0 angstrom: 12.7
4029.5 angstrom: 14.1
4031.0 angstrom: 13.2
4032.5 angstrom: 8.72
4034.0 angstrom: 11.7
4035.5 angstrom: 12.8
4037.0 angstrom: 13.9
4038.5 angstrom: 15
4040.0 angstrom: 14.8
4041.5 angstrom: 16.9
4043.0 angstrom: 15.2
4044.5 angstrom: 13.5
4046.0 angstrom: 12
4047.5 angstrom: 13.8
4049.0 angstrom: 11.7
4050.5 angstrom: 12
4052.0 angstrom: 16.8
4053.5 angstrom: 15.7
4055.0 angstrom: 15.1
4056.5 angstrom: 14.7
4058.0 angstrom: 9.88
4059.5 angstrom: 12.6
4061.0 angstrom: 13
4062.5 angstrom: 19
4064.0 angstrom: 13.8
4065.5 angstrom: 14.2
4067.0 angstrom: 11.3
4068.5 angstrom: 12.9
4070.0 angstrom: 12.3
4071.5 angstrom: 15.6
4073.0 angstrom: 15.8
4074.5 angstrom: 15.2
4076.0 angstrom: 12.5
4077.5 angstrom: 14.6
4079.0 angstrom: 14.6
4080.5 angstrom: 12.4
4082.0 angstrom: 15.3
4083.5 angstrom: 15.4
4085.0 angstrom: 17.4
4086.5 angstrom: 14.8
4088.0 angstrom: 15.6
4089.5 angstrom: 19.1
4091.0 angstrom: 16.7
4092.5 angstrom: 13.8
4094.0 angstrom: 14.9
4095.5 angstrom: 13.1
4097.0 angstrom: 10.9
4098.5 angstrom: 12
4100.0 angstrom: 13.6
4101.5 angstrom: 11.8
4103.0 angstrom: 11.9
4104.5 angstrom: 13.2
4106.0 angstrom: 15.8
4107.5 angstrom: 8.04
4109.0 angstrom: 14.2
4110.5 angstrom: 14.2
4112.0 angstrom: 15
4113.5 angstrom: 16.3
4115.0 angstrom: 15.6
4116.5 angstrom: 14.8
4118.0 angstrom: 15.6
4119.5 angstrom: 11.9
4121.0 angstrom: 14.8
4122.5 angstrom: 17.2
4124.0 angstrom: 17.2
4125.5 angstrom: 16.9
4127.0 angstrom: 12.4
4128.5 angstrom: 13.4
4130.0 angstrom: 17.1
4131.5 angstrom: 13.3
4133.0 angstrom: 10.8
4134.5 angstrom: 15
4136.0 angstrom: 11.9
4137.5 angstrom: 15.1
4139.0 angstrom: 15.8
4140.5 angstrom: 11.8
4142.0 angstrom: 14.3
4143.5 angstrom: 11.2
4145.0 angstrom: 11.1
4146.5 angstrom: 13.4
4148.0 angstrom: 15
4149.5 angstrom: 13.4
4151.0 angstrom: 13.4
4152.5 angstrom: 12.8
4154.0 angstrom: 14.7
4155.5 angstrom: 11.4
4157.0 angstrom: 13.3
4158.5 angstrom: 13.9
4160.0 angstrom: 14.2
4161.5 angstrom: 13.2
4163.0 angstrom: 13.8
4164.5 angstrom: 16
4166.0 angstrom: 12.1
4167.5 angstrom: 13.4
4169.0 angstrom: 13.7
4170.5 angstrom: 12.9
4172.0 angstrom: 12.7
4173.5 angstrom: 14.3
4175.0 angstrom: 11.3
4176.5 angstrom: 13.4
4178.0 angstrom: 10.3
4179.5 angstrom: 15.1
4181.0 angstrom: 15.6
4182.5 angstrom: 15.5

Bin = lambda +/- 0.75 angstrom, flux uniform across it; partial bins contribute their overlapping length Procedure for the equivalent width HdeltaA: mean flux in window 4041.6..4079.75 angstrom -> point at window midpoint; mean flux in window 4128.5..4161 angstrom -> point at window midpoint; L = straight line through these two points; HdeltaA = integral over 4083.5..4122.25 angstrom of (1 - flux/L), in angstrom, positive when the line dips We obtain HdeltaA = -1.5 angstrom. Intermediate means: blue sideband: 14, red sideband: 13.5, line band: 14.3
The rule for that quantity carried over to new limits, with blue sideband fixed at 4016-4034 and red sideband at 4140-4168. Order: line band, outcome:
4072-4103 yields -1.70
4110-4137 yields -2.35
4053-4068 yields -0.06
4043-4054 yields 0.15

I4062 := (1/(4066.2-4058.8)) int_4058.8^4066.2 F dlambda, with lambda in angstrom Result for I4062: 14.5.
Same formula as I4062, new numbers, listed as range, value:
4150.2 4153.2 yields 13.1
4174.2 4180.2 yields 12.5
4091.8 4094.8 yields 14.3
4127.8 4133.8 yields 13.7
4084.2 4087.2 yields 16.1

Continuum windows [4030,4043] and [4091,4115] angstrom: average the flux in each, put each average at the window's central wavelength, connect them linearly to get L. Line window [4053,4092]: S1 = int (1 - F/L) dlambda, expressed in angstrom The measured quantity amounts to -3.3 angstrom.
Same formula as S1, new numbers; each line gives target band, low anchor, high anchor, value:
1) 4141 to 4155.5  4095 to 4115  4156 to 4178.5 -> 0.1 angstrom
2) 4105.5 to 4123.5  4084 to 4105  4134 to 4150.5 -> -0.8 angstrom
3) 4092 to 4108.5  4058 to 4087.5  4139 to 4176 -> 1.5 angstrom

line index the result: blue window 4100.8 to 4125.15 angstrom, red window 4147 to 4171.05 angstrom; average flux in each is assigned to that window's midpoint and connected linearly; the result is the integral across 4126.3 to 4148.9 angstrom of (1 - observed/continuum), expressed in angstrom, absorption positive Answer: 0.7 angstrom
